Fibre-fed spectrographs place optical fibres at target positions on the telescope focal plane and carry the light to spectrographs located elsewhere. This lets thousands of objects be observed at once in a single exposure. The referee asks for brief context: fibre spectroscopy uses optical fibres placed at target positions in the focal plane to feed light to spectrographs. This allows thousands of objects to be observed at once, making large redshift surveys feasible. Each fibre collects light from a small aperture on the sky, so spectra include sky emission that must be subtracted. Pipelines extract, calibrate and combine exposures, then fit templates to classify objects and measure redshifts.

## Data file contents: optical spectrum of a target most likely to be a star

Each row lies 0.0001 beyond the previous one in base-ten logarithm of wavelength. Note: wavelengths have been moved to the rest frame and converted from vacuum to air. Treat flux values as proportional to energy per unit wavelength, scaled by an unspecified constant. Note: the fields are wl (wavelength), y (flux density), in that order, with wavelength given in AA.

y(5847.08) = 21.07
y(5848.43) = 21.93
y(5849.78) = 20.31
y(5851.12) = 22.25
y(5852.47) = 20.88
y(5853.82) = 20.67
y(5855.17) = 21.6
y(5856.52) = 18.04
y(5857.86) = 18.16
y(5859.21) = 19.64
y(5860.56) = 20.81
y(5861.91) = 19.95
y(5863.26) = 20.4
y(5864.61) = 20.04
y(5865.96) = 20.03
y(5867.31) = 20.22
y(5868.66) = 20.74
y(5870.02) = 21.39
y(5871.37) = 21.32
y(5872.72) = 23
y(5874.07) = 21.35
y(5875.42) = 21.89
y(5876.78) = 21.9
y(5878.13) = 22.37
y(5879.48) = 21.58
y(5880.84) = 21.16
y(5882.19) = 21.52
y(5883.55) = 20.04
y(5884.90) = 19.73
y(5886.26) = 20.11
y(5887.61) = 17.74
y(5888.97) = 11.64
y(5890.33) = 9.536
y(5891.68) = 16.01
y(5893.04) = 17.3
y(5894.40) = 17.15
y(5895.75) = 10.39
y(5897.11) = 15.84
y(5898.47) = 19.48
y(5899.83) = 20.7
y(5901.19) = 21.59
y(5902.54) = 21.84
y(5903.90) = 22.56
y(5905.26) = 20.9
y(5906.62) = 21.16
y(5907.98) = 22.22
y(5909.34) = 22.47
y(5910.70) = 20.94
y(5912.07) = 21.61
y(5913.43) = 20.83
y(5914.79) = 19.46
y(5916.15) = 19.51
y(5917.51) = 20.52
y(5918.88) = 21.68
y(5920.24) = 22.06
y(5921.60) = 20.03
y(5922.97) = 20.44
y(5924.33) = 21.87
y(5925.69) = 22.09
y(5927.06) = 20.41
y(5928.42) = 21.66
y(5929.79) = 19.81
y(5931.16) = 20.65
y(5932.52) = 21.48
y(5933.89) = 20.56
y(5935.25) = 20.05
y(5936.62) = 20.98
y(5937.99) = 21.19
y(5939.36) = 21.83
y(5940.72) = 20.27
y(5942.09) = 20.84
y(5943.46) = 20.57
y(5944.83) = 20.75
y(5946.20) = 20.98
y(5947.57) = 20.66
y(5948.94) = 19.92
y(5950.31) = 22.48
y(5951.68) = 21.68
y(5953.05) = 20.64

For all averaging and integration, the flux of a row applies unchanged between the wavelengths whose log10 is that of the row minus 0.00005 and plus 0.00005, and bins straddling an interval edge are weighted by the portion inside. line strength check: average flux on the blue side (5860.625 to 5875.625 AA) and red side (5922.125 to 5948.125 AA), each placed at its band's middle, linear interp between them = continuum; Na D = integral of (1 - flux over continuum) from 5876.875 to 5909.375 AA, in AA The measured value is 3.0 AA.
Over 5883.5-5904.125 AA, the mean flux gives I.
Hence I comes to 17.4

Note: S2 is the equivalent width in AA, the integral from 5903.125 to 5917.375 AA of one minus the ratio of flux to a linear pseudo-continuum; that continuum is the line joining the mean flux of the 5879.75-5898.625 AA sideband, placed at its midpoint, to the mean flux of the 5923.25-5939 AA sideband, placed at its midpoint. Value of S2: -1.6 AA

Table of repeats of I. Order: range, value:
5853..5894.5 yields 19.6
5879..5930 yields 19.6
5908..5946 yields 20.9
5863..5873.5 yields 20.9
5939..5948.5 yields 20.8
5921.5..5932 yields 20.9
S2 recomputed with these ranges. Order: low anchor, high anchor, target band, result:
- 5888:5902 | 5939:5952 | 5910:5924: -2.0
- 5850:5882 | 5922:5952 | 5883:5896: 3.0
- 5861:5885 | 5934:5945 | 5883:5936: 3.3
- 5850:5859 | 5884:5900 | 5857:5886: -3.9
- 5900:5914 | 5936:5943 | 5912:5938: 0.5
